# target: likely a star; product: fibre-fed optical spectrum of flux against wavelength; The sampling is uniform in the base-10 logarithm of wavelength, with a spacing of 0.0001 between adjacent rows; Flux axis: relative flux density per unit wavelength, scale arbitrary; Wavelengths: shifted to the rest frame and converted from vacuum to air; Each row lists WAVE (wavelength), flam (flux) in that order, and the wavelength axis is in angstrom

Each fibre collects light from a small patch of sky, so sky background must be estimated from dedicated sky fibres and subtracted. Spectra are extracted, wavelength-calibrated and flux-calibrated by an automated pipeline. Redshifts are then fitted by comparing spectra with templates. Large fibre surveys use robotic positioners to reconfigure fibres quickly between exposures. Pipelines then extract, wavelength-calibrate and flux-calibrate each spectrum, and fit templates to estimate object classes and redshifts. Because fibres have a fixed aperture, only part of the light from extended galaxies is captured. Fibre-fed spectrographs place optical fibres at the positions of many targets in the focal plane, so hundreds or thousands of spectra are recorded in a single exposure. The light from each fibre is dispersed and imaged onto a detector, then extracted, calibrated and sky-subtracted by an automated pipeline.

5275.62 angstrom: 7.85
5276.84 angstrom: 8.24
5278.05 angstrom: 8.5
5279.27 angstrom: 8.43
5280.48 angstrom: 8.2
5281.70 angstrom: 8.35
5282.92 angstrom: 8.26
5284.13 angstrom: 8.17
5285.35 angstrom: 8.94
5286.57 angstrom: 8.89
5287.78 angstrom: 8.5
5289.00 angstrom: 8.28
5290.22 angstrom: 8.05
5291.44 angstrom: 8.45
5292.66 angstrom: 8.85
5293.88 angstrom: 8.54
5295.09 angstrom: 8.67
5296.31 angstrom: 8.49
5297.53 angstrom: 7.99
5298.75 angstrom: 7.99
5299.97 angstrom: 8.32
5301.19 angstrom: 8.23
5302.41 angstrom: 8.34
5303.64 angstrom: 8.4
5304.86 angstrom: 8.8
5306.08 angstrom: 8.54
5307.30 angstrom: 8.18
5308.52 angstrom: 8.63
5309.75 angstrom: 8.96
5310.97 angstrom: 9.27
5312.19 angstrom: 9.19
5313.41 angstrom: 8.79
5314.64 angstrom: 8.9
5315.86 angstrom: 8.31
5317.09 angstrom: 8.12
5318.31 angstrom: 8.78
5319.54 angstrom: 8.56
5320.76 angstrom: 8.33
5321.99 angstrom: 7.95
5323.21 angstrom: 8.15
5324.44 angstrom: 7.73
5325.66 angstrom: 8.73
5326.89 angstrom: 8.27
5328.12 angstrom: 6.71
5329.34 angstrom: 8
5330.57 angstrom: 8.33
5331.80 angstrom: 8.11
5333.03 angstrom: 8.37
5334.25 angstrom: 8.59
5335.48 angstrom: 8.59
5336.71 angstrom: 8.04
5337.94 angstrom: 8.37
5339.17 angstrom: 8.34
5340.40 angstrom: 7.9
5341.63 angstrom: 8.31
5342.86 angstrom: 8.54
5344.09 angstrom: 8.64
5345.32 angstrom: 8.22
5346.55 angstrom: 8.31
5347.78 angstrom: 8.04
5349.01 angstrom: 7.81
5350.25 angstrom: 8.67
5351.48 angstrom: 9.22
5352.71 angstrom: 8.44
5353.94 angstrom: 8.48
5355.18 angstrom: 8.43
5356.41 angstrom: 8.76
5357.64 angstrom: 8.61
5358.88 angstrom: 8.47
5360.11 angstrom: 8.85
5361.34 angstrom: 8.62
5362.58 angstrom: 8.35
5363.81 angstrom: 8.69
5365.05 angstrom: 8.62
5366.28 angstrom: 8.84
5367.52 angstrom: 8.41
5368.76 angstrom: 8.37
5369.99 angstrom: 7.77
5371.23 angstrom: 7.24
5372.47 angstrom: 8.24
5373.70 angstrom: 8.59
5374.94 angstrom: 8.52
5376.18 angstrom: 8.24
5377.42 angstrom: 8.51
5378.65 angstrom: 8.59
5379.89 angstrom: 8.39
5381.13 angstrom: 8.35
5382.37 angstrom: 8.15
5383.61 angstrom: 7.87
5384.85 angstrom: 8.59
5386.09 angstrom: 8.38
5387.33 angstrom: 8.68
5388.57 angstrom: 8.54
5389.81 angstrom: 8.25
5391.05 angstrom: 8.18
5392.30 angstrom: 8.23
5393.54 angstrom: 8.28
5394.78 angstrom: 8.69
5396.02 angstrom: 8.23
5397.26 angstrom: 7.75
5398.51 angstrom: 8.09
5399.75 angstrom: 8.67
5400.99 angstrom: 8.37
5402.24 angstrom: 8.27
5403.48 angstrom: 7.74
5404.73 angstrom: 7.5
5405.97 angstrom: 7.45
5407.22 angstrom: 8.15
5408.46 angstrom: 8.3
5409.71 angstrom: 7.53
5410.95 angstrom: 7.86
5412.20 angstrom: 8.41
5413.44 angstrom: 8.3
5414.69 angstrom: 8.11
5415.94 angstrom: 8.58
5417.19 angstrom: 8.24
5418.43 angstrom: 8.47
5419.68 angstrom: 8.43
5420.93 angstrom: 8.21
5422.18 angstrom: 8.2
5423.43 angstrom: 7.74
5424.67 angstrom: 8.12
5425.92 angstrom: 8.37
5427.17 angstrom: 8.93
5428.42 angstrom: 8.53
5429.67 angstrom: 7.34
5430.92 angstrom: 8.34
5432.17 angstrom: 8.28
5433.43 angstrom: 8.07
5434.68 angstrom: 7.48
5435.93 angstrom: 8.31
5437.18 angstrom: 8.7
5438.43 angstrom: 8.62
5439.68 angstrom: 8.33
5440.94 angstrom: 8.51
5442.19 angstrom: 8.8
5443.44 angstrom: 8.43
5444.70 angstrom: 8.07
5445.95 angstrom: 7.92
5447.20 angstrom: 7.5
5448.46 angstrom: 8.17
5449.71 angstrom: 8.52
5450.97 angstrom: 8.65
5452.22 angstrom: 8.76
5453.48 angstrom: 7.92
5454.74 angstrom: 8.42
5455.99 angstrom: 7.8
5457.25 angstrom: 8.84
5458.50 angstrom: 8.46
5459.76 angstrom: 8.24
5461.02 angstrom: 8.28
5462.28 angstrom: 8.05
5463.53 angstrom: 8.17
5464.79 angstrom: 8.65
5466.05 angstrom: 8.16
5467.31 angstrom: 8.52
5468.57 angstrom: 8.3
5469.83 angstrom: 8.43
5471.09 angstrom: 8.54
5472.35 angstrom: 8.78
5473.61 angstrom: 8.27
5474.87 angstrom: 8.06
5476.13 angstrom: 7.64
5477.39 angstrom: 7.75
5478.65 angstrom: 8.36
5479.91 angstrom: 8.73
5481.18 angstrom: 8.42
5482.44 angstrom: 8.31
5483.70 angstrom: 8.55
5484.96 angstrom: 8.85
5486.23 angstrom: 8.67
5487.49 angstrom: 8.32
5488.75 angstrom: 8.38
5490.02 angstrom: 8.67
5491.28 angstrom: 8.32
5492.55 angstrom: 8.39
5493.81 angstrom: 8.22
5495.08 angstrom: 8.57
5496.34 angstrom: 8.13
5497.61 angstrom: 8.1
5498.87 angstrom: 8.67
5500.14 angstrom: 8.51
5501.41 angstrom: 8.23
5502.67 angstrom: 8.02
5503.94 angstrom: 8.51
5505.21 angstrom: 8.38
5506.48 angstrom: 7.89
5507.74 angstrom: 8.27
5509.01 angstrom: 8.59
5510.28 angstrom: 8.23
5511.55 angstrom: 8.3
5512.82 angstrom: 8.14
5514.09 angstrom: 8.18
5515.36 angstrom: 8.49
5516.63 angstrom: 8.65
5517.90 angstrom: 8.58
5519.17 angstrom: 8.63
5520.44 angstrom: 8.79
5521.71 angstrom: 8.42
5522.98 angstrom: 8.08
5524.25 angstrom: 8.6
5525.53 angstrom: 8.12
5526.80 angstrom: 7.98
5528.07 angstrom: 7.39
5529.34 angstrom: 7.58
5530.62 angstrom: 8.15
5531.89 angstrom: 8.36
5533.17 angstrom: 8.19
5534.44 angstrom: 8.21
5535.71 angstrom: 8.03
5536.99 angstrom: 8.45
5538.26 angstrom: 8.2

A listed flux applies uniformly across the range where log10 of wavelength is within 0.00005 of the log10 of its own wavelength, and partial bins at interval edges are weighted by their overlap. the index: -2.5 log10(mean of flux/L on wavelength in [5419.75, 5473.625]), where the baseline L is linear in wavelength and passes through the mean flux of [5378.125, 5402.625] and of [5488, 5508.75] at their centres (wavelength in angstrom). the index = 0.004 mag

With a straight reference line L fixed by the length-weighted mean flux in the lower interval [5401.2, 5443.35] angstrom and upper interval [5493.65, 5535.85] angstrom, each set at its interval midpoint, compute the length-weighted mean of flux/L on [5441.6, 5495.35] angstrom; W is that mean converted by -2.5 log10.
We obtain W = -0.01 mag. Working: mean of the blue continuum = 8.19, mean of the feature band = 8.34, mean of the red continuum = 8.27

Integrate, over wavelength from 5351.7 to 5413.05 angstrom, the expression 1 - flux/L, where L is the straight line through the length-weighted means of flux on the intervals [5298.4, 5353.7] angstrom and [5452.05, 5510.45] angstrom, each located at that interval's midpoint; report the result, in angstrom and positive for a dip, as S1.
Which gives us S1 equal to 0.5 angstrom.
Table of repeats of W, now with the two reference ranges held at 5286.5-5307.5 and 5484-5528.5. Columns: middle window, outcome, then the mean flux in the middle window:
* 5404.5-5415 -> 0.05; 7.97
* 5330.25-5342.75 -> 0.01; 8.3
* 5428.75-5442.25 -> 0.02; 8.23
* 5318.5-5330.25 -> 0.04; 8.08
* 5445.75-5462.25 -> 0.01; 8.27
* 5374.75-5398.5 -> 0.01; 8.33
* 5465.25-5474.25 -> -0.01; 8.43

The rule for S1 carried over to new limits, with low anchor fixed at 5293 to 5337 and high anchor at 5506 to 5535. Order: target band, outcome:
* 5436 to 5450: 0.0 angstrom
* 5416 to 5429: 0.0 angstrom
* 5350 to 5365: -0.5 angstrom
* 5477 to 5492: -0.3 angstrom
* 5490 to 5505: -0.1 angstrom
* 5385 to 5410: 0.5 angstrom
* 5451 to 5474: -0.2 angstrom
